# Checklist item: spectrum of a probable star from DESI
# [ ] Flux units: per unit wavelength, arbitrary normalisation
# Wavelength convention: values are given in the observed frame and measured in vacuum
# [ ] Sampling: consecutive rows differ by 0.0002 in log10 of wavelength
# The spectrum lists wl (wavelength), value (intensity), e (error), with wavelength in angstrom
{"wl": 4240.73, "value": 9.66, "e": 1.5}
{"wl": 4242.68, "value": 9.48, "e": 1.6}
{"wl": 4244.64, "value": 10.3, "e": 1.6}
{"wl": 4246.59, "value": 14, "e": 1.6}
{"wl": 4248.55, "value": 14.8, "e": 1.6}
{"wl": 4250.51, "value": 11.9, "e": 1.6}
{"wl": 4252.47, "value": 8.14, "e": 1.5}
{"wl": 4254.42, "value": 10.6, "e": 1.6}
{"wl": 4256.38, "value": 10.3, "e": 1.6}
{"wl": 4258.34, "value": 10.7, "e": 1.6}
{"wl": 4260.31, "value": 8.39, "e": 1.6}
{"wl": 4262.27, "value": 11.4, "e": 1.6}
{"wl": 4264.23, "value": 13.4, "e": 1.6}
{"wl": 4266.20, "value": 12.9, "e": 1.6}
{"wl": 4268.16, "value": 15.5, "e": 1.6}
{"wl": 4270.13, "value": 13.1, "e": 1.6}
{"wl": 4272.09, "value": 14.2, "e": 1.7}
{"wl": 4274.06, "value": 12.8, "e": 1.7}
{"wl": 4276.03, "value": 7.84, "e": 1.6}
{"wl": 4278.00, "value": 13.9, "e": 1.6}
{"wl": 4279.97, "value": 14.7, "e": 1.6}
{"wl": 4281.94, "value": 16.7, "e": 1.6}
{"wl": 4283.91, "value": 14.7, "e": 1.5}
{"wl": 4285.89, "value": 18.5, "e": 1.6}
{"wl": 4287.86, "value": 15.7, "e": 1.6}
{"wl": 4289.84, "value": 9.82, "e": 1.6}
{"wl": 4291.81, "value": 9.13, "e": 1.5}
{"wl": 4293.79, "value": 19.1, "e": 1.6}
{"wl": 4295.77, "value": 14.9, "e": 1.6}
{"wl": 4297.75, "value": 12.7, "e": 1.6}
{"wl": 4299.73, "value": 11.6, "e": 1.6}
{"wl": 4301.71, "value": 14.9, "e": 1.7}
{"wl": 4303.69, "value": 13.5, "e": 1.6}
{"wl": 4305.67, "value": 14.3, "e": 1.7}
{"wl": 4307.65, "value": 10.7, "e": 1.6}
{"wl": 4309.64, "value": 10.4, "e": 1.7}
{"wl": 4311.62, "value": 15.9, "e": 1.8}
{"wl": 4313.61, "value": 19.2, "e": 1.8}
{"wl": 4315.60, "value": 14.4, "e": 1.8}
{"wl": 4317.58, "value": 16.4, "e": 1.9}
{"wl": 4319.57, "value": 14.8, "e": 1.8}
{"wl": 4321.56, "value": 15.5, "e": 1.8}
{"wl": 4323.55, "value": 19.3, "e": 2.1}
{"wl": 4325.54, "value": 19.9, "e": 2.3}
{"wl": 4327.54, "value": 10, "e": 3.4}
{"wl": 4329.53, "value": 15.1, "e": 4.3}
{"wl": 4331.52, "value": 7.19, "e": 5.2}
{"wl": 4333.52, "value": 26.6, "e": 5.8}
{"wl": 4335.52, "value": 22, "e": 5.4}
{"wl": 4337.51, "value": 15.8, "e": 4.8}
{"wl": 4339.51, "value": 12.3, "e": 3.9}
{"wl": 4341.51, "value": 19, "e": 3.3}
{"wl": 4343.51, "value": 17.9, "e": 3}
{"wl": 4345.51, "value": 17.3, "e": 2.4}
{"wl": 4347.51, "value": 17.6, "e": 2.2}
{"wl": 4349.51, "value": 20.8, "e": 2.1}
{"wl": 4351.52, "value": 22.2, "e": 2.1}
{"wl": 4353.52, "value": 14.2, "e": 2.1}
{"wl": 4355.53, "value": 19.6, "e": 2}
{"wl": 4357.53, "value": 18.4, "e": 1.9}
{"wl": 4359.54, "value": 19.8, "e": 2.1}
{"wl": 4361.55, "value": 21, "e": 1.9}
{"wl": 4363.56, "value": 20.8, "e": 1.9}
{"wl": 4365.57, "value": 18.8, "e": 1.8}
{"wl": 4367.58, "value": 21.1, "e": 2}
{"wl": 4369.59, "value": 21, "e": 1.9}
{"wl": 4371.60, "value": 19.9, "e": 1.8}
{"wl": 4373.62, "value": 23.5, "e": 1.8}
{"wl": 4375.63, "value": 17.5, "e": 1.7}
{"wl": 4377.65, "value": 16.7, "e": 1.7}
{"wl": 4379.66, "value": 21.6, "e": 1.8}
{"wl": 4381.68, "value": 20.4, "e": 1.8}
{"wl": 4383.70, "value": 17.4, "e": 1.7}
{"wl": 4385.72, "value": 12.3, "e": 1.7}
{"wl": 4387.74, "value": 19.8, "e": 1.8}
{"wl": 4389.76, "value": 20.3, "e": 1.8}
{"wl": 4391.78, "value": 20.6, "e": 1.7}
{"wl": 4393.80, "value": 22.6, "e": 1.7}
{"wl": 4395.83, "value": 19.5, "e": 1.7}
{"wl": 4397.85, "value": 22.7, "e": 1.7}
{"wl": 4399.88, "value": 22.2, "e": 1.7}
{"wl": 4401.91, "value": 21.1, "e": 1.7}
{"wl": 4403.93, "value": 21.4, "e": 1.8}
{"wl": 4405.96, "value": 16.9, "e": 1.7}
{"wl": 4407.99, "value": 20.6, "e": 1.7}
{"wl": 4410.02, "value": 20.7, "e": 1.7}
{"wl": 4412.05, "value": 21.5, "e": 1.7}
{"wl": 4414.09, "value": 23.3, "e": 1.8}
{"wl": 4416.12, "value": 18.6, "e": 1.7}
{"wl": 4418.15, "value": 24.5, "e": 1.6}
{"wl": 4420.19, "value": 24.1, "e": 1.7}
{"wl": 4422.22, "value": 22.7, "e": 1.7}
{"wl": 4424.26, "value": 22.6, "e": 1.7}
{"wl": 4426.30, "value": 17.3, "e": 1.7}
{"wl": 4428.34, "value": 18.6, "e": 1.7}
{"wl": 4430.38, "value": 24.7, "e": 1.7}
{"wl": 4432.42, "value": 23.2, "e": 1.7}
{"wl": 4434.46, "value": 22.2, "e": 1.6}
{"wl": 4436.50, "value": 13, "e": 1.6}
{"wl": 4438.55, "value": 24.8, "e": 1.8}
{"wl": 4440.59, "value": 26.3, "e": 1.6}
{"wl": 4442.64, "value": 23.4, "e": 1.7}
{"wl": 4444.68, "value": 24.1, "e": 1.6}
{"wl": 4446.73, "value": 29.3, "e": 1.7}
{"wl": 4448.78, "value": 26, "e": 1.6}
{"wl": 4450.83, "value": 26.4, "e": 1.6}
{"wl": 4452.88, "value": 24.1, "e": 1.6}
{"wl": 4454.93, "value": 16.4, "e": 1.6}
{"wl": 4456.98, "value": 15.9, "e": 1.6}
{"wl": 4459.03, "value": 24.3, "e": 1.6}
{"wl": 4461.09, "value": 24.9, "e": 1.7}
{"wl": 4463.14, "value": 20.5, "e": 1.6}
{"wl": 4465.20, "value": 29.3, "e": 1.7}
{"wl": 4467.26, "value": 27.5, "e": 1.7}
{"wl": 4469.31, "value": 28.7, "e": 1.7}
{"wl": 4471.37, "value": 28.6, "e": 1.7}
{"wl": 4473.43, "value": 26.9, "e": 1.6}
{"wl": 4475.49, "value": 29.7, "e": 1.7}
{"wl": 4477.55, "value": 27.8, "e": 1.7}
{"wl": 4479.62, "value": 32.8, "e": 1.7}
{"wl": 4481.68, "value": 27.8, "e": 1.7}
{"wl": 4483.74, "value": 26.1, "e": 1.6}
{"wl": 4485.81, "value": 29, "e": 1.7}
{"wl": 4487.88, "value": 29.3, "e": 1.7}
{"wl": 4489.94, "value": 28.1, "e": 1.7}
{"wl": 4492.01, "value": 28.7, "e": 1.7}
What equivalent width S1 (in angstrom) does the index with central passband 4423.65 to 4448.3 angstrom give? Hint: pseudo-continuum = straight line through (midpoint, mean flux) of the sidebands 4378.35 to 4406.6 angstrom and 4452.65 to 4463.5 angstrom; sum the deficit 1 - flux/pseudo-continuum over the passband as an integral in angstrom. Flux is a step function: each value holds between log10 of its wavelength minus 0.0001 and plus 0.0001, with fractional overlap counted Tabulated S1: -2.40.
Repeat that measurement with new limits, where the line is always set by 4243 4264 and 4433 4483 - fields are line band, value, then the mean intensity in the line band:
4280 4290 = -1.71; 15.5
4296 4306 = 0.61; 13.5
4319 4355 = -0.76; 17.1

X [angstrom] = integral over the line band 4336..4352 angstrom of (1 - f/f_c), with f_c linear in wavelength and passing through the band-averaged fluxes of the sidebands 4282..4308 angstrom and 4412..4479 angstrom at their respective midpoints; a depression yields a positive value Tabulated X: -0.61 angstrom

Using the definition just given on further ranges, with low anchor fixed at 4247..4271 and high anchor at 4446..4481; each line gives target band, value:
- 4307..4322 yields 0.87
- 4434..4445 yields 0.91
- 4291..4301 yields 0.51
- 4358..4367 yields -0.55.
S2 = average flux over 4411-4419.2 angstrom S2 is 22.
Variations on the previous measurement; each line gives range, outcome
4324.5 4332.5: 13.1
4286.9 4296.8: 13.7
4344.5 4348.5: 17.5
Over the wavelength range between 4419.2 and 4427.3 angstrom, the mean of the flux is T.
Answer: 21.7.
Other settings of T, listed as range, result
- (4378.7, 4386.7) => 17.9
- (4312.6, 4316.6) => 16.8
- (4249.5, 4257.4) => 10.3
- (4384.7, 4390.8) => 17.5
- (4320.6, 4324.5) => 17.4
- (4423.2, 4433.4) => 21.3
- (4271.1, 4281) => 12.7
